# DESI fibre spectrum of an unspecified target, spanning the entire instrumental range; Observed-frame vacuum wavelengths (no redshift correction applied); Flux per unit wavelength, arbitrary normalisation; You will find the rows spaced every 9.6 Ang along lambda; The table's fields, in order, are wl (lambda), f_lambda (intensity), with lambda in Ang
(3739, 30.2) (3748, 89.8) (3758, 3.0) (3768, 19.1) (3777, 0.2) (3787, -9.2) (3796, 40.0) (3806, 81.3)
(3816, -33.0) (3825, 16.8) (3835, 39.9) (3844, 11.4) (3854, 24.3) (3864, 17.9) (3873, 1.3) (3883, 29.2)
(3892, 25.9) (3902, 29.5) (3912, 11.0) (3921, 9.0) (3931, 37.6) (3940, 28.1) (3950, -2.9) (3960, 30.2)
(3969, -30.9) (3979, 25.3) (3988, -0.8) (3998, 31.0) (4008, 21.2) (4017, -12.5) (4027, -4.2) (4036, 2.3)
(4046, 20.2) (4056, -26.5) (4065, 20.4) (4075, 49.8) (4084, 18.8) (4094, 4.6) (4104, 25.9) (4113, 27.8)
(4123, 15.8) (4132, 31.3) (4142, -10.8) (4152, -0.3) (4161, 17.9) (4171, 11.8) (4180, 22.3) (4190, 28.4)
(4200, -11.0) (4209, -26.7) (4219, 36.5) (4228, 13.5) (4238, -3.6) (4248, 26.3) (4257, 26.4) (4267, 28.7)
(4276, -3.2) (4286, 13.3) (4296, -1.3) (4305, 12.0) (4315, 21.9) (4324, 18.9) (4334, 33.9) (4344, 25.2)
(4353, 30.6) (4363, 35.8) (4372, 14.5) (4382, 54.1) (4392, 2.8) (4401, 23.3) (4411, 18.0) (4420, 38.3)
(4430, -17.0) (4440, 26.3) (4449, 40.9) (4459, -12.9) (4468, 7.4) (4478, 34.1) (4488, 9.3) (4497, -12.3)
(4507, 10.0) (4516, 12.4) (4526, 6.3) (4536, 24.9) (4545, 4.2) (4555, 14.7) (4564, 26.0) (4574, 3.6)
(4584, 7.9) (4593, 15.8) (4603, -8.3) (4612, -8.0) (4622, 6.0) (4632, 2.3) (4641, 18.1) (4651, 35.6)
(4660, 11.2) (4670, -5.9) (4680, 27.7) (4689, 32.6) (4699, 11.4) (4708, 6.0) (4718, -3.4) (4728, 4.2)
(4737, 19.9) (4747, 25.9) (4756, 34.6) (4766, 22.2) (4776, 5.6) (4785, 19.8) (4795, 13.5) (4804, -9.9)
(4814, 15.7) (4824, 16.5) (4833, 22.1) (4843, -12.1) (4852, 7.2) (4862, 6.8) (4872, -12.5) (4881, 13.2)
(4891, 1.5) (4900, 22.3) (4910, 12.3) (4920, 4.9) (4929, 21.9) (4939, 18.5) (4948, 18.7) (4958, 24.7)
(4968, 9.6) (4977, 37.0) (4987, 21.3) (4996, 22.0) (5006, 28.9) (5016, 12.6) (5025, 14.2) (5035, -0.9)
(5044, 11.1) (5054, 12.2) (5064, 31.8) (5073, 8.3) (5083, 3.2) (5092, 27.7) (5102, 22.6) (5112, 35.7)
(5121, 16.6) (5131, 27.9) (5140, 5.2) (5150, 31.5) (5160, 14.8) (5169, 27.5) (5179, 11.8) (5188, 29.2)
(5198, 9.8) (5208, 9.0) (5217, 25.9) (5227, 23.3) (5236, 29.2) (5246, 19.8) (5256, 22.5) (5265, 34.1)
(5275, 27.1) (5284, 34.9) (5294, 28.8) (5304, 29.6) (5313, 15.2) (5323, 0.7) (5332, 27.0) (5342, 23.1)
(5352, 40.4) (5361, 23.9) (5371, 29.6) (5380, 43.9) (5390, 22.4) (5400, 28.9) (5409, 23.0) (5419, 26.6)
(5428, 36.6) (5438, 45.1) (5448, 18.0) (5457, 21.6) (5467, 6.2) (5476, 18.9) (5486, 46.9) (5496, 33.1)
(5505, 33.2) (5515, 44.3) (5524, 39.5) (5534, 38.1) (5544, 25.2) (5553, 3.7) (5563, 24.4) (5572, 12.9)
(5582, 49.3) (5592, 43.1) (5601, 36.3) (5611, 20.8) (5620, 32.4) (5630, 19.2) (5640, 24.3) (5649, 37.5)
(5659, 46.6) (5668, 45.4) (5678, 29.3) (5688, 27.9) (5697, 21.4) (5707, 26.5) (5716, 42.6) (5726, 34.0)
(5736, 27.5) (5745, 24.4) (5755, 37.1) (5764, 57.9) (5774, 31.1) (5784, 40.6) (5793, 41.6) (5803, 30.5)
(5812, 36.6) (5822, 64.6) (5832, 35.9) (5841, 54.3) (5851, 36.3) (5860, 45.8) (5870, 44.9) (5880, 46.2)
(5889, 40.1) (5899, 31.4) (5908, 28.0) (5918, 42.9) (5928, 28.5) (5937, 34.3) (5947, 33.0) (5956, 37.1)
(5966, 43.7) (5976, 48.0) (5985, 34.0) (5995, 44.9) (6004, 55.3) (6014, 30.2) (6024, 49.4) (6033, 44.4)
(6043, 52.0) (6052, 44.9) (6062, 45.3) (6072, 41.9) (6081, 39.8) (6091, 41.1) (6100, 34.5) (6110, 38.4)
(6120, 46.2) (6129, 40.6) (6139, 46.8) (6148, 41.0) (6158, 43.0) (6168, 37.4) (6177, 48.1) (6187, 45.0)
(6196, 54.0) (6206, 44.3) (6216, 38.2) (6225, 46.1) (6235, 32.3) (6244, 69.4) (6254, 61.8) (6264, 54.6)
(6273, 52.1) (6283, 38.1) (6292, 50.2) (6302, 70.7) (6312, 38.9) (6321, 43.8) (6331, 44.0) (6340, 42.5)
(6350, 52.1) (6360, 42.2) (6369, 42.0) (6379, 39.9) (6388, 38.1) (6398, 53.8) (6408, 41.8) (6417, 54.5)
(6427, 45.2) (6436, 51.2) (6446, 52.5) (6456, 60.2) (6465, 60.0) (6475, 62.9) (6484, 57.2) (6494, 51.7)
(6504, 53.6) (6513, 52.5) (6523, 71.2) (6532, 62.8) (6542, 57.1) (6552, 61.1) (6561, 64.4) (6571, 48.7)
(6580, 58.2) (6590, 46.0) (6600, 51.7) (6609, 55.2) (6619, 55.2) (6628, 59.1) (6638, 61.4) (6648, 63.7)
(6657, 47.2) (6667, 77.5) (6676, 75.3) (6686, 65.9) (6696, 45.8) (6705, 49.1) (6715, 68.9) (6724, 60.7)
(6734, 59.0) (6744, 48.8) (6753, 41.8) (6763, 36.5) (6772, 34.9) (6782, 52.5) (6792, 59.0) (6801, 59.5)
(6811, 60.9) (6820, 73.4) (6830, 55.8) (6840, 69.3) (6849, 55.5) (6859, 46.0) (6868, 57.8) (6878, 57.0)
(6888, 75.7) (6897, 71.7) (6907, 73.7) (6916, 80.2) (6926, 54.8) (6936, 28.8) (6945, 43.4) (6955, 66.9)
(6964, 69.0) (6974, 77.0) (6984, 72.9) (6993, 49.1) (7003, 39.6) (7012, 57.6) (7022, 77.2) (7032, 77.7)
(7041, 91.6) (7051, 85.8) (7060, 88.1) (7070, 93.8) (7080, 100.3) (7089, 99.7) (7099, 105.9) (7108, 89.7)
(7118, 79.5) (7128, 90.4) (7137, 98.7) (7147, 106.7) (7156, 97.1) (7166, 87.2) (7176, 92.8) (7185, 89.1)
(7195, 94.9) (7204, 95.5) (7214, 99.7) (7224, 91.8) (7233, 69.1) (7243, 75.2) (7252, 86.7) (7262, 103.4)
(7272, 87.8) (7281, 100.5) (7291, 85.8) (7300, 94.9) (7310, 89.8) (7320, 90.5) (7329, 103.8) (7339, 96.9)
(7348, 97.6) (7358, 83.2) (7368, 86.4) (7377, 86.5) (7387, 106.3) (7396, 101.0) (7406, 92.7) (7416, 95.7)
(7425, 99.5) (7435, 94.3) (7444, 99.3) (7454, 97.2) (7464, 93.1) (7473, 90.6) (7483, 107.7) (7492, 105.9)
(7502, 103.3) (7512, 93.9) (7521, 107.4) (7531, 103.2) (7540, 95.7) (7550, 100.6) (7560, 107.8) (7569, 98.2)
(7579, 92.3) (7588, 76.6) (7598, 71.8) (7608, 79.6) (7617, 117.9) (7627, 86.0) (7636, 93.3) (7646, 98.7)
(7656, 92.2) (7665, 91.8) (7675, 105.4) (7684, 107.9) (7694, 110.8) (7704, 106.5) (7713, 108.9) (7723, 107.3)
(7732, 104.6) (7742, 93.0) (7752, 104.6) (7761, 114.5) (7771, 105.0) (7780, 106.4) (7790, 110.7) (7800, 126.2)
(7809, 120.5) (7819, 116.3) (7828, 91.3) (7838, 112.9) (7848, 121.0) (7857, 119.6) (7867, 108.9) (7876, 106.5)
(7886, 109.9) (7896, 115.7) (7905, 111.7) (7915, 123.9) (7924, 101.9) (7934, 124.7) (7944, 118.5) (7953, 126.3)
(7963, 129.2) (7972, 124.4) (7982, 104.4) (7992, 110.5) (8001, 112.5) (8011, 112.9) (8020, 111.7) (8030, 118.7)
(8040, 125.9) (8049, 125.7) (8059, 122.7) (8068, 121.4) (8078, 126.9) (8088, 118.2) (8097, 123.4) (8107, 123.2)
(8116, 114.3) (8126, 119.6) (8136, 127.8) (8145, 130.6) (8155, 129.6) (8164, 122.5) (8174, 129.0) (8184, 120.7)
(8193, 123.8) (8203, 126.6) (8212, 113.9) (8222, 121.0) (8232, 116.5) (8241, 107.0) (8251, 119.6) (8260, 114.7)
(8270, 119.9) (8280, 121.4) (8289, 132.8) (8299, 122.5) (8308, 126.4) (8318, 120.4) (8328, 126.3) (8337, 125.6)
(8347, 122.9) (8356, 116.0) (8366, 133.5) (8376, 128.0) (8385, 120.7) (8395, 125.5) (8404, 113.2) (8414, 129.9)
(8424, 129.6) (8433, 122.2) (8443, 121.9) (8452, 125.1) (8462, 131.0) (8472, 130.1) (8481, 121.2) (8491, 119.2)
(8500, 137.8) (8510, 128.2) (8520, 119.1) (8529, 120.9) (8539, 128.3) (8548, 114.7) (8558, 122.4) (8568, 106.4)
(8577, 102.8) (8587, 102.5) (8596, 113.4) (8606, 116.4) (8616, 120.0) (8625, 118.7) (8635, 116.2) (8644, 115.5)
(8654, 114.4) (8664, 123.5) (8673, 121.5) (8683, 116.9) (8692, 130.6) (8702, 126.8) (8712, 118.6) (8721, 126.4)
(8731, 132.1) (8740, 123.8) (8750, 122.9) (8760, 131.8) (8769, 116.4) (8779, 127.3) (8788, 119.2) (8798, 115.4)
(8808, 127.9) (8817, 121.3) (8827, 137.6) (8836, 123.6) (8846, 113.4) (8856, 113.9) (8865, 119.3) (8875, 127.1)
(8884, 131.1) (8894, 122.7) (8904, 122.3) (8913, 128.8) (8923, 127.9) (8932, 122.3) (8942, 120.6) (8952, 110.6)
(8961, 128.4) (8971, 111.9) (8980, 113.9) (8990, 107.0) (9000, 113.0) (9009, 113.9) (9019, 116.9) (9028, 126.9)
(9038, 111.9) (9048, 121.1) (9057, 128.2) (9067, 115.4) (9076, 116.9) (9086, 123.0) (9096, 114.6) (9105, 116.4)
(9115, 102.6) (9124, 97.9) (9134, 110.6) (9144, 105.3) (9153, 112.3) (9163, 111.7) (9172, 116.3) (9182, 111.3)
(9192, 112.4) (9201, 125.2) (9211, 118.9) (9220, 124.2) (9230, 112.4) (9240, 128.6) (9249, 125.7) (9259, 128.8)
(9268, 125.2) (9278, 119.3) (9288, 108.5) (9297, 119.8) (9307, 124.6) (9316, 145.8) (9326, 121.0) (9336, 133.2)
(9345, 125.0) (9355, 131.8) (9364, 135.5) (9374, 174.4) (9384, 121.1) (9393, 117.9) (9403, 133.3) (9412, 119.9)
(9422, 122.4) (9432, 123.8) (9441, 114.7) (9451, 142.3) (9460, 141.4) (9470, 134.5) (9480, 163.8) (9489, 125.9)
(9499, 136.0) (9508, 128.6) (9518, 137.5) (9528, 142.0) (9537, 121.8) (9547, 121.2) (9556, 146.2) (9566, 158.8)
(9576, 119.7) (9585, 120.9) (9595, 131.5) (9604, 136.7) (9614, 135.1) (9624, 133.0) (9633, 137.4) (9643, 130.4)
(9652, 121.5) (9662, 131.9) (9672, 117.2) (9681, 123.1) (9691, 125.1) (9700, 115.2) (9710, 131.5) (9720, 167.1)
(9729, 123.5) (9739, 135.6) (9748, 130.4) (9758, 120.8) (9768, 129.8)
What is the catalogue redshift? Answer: 0.76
